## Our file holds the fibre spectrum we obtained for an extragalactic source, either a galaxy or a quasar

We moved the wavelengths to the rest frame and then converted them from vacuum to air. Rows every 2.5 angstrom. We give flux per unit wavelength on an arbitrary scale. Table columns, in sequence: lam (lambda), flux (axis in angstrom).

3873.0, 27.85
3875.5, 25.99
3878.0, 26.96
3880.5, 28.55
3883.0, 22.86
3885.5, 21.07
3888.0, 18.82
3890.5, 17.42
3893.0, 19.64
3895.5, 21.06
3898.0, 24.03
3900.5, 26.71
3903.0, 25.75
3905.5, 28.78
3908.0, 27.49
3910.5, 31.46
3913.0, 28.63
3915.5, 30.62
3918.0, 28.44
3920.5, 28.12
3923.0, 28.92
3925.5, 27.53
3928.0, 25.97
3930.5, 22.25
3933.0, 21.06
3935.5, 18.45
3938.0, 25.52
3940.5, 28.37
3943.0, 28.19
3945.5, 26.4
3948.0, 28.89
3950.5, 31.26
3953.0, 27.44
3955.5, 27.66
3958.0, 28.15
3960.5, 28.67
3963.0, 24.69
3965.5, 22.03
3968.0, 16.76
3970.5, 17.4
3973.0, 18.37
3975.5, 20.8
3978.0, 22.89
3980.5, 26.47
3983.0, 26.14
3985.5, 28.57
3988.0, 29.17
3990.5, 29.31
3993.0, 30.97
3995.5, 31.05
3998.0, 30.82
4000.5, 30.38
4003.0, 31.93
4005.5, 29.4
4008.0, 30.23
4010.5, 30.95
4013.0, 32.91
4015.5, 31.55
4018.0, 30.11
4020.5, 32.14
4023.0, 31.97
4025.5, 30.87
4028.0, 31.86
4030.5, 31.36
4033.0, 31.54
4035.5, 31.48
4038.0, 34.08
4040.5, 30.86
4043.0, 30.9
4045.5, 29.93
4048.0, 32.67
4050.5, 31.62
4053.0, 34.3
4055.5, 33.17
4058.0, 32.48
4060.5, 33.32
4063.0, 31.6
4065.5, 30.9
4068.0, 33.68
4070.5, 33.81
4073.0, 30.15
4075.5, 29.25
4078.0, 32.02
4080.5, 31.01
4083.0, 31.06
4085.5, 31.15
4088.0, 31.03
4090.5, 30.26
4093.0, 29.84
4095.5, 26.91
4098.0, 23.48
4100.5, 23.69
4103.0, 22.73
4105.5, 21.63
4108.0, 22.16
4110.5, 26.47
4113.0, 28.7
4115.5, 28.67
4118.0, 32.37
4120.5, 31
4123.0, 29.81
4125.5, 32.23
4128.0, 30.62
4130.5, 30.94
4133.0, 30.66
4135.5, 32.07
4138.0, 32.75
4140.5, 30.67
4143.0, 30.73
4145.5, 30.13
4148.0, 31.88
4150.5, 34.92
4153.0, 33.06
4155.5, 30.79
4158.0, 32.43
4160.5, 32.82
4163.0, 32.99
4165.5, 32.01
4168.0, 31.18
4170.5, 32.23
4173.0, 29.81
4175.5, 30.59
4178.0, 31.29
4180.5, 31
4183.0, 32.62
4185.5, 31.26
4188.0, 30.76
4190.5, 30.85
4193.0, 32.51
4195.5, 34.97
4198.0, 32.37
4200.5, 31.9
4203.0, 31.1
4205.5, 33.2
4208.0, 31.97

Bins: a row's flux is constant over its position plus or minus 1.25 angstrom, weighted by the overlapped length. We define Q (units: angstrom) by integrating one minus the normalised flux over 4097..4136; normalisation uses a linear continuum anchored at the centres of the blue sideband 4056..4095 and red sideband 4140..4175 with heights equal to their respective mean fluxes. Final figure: 4.6 angstrom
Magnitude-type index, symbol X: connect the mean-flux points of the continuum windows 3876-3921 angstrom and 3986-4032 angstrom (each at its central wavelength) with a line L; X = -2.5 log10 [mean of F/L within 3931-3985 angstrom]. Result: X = 0.15 mag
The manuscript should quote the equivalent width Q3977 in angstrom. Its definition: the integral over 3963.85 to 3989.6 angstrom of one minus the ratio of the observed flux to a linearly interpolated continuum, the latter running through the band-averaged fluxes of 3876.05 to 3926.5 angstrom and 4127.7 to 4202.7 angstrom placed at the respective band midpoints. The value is 4.17 angstrom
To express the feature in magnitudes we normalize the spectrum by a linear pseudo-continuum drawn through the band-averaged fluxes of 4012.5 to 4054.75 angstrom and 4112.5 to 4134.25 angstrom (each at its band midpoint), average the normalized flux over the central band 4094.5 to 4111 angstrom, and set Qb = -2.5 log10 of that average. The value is 0.287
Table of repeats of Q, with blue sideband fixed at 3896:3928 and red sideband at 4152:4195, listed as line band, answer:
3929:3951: 2.2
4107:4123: 1.2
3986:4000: -0.6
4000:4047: -2.9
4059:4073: -1.1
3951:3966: 0.8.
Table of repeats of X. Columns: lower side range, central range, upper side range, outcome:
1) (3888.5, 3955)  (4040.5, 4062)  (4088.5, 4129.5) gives -0.19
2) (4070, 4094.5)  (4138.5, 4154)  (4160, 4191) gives -0.02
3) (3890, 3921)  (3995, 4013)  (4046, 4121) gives -0.10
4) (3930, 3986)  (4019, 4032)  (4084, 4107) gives -0.23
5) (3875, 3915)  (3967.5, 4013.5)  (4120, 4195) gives 0.01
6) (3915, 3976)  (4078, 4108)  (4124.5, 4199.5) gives 0.08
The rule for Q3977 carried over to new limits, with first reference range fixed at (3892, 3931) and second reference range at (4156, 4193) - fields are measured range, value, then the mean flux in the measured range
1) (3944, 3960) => -0.5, 28.3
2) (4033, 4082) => -4.2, 31.9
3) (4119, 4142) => -0.3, 31.2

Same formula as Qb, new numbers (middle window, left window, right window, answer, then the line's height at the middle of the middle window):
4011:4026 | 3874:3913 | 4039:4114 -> -0.13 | 28.1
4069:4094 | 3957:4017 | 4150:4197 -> -0.05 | 29.6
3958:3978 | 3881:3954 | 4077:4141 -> 0.21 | 26.5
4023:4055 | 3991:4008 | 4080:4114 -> -0.09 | 29.2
